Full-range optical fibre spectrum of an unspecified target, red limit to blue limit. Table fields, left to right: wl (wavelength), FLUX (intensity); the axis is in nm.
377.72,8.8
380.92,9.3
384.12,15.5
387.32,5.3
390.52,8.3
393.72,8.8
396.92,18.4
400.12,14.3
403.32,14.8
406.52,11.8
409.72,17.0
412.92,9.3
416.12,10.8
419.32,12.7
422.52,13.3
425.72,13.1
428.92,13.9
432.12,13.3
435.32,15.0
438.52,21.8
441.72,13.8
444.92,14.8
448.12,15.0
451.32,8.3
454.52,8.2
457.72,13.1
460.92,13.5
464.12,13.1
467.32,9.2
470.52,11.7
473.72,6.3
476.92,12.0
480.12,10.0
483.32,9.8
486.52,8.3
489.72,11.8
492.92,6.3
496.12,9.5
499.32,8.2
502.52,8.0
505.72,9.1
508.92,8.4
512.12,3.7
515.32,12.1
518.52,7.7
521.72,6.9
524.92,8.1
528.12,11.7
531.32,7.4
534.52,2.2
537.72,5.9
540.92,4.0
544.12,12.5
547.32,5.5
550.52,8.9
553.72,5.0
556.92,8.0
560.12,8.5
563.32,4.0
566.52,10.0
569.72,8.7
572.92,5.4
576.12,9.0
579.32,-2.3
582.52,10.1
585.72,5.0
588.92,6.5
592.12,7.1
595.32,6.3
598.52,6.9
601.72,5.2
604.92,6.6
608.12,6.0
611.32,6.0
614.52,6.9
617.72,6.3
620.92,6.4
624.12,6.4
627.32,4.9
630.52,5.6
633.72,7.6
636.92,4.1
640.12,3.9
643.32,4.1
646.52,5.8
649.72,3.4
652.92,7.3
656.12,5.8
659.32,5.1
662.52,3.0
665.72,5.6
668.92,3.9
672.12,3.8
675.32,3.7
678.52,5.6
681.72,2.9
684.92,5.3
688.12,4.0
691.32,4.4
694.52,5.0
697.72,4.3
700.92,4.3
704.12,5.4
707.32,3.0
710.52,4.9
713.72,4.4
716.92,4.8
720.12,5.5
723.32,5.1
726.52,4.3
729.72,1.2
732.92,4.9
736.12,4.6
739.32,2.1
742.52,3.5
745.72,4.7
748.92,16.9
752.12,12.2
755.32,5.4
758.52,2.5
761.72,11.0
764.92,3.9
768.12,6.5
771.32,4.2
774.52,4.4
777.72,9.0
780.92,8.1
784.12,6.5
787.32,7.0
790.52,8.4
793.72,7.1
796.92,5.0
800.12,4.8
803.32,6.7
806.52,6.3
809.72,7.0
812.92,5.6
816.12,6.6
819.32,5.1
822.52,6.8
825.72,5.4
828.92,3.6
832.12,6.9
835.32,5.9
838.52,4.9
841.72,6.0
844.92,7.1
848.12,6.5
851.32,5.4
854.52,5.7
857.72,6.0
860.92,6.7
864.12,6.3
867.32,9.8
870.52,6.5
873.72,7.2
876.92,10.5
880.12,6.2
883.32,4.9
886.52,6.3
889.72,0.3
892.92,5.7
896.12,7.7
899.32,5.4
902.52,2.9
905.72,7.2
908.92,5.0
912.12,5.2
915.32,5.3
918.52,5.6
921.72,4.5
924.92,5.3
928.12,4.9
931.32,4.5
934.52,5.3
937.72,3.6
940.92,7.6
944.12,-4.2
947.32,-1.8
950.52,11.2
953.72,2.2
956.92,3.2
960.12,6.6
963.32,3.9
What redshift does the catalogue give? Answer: 1.01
